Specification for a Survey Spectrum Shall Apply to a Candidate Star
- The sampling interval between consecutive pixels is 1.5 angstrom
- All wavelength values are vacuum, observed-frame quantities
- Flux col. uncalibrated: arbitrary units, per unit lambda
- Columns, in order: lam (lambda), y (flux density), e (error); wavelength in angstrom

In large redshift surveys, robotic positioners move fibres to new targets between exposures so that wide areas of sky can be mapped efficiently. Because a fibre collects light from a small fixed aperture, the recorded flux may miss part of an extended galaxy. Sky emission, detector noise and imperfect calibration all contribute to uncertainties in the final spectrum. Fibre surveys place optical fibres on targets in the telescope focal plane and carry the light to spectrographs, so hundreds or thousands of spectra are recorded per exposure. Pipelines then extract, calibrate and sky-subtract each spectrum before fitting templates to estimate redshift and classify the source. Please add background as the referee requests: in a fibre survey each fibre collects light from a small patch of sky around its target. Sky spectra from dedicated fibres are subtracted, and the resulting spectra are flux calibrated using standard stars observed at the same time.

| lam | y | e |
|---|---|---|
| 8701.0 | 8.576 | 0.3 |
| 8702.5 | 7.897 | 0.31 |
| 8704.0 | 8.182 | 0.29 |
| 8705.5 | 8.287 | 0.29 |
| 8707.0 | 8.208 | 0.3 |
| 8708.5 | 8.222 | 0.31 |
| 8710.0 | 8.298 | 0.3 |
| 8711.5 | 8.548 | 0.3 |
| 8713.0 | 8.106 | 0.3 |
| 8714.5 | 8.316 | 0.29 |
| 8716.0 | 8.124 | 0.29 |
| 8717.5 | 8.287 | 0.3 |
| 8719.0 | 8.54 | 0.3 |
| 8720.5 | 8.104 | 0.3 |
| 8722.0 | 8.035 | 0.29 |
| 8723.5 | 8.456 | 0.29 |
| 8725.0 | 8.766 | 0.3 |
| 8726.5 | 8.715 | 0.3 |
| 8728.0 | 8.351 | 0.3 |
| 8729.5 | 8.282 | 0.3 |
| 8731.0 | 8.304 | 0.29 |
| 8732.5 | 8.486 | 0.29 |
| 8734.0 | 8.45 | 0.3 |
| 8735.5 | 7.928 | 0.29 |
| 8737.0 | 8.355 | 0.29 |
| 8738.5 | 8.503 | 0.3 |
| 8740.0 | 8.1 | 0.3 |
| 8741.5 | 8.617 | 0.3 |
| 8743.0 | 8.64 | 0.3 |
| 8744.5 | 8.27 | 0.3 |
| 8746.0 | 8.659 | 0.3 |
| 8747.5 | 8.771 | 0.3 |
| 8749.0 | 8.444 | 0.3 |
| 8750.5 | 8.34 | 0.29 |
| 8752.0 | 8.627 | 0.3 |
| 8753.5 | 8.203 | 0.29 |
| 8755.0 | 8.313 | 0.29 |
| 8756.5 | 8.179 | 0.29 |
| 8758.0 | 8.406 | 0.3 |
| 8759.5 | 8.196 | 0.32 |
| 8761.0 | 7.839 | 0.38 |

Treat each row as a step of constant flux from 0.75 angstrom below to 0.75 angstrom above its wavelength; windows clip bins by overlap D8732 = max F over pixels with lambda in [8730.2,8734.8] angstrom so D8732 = 8.486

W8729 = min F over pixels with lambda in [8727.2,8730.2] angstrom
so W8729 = 8.282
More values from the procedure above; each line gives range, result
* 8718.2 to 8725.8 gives 8.035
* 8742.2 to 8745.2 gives 8.27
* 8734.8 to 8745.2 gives 7.928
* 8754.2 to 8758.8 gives 8.179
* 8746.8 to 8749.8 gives 8.444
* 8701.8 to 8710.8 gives 7.897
